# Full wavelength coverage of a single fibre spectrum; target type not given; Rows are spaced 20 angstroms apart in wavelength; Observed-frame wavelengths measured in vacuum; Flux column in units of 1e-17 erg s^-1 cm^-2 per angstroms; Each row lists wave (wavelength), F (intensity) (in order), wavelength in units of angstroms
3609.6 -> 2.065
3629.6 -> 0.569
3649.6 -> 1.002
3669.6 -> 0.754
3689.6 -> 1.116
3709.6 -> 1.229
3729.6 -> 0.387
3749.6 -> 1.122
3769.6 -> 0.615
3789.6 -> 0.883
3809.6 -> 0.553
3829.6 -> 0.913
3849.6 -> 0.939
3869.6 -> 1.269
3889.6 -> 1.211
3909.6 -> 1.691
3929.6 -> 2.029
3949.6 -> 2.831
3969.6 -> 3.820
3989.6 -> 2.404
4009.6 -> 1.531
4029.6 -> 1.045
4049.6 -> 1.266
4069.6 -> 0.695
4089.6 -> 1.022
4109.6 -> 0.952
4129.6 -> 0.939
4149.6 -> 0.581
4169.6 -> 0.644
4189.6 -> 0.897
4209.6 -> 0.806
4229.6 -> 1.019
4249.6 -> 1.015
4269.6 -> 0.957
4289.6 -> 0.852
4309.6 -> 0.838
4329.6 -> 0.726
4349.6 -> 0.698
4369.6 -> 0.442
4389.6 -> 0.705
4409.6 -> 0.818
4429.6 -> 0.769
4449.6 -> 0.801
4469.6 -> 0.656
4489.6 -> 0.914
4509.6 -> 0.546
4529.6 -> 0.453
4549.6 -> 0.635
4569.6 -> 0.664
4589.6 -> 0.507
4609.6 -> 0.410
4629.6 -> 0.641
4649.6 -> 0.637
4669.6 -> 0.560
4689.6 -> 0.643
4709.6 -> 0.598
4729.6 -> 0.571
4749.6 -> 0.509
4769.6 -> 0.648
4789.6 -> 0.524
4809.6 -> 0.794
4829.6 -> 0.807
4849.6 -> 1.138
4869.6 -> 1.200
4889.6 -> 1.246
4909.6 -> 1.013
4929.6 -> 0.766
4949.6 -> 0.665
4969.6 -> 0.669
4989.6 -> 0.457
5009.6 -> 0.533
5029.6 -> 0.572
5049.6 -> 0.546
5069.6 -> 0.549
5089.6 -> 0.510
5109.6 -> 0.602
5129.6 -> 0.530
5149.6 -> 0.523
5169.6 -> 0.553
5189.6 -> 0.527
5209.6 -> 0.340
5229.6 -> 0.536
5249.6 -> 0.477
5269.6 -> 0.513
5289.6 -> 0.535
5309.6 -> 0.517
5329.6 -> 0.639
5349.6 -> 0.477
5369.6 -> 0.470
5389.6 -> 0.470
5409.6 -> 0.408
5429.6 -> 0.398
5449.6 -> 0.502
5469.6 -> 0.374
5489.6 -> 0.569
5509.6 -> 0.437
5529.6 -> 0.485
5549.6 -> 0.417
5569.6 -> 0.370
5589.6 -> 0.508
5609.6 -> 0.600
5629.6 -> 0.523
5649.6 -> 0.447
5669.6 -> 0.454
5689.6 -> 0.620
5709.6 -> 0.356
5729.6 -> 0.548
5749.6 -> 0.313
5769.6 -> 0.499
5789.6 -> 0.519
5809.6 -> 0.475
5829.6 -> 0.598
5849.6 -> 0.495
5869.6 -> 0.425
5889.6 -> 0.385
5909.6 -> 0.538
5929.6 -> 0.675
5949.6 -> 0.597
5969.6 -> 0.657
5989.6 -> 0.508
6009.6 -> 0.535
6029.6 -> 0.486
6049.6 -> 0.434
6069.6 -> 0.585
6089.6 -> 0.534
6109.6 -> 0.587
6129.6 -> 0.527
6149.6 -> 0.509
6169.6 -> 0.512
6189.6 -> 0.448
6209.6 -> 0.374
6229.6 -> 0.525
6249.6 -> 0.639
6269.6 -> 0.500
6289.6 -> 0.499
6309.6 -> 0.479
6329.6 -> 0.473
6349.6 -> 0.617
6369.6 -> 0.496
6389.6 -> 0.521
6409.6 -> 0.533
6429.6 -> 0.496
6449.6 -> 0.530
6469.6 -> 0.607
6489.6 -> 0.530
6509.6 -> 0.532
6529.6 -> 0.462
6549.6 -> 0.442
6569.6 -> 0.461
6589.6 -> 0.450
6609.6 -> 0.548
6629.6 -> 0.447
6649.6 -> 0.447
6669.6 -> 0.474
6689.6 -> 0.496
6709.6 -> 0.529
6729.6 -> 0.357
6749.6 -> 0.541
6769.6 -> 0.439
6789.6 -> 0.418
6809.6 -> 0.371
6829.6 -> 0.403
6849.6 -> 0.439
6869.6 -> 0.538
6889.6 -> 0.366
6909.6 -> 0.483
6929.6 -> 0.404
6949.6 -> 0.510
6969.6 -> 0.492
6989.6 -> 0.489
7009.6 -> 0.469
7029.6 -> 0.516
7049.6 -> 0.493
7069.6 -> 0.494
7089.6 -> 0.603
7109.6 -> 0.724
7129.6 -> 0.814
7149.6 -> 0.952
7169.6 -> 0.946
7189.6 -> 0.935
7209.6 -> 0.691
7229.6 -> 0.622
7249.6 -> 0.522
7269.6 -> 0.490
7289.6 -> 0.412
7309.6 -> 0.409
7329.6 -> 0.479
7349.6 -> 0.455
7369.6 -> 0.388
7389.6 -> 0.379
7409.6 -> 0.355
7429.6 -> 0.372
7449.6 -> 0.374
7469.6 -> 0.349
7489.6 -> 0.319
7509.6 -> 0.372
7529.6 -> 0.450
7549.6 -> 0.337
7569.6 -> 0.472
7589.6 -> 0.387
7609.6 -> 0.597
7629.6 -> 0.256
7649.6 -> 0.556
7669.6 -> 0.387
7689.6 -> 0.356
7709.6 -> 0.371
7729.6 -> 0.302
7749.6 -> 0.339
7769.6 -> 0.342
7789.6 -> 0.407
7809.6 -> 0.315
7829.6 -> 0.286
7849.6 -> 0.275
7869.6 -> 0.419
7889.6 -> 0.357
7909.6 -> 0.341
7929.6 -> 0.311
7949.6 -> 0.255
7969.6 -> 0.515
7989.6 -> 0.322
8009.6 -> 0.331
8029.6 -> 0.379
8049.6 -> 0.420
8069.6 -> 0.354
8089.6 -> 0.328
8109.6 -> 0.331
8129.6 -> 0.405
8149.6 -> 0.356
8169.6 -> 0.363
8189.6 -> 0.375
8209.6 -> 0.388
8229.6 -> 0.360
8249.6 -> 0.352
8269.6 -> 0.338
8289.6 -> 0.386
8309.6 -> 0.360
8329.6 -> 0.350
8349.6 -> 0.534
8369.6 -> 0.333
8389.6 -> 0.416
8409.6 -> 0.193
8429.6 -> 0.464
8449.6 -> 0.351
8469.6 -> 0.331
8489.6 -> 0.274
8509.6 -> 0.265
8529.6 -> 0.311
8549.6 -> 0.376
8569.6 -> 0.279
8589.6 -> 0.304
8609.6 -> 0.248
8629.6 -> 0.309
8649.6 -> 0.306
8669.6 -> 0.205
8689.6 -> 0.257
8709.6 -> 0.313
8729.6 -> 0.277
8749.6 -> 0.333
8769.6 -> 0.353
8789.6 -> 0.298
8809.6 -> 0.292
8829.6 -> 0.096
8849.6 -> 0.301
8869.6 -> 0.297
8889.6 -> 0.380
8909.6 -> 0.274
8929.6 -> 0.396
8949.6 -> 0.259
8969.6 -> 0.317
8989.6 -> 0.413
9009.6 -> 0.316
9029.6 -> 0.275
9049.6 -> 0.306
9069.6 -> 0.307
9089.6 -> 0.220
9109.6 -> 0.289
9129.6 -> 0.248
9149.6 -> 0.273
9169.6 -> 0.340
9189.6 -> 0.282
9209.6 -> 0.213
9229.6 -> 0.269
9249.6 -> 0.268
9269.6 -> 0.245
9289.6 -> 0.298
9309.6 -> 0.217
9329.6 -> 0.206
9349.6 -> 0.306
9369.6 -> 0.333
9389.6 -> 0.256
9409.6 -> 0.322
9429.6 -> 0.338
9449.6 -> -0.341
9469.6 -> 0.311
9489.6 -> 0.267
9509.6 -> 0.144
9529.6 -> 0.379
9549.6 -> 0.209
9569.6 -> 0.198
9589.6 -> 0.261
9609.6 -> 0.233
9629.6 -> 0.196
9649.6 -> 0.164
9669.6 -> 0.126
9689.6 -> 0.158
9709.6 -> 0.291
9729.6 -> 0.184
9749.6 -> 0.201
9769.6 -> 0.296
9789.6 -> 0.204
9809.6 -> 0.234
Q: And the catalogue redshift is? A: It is 1.56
